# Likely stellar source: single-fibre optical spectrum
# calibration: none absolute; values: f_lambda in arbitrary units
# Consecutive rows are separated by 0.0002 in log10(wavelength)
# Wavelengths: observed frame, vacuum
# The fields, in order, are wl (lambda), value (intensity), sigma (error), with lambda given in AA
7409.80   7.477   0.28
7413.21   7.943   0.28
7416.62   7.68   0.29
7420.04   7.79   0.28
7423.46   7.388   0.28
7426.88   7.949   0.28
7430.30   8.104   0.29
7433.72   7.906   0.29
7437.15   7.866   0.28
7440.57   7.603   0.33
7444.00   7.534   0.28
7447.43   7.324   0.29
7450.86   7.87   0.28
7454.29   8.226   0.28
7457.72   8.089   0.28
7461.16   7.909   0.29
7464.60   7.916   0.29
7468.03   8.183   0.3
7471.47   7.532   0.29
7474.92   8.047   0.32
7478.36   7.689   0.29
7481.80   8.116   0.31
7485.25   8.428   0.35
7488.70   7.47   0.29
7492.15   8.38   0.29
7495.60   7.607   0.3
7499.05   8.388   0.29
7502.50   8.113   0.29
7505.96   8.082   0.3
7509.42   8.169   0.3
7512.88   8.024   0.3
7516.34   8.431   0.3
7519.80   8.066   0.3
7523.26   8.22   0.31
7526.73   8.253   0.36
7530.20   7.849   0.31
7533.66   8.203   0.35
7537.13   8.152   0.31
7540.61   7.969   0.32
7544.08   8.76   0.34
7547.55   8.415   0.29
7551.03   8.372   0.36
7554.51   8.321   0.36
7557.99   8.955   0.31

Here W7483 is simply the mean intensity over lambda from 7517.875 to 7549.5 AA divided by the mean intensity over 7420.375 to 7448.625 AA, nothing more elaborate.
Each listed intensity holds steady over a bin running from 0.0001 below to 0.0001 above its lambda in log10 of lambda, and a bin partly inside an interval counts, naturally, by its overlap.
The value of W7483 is 1.06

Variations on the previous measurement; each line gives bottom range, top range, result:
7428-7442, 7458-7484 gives 1.01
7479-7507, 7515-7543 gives 1.01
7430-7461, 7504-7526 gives 1.04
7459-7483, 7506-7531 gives 1.03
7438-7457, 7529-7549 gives 1.06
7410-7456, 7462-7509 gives 1.03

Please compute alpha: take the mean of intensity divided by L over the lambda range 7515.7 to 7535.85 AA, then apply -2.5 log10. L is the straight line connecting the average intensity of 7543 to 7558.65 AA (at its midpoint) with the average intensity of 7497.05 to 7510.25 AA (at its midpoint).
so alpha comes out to 0.02 mag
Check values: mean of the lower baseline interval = 8.18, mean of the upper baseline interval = 8.53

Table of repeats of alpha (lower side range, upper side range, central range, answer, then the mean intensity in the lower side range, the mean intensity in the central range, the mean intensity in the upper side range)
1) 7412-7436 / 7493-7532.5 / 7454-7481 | 0.00 mag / 7.82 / 7.94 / 8.12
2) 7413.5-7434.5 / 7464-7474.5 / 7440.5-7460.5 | 0.01 mag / 7.81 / 7.79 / 7.89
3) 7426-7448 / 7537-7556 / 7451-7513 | 0.00 mag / 7.77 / 8.02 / 8.34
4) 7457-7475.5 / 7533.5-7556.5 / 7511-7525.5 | 0.00 mag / 7.93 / 8.19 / 8.33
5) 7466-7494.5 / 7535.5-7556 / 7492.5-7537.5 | 0.00 mag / 7.97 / 8.13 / 8.33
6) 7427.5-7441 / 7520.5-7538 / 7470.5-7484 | 0.02 mag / 7.9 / 7.88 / 8.13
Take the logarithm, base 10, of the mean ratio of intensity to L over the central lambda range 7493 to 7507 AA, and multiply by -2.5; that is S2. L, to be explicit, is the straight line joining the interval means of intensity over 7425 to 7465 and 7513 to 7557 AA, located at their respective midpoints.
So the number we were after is 0.004 mag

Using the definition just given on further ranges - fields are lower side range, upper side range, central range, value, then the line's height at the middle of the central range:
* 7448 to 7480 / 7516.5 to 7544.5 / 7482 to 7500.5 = 0.00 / 8.02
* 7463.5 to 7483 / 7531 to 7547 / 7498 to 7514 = -0.01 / 8.09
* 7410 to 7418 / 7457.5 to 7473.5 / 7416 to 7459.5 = 0.00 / 7.83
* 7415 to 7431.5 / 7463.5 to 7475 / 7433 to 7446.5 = 0.02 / 7.82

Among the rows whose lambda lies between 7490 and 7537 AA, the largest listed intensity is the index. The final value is 8.431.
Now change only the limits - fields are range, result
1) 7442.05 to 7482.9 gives 8.226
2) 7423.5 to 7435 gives 8.104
